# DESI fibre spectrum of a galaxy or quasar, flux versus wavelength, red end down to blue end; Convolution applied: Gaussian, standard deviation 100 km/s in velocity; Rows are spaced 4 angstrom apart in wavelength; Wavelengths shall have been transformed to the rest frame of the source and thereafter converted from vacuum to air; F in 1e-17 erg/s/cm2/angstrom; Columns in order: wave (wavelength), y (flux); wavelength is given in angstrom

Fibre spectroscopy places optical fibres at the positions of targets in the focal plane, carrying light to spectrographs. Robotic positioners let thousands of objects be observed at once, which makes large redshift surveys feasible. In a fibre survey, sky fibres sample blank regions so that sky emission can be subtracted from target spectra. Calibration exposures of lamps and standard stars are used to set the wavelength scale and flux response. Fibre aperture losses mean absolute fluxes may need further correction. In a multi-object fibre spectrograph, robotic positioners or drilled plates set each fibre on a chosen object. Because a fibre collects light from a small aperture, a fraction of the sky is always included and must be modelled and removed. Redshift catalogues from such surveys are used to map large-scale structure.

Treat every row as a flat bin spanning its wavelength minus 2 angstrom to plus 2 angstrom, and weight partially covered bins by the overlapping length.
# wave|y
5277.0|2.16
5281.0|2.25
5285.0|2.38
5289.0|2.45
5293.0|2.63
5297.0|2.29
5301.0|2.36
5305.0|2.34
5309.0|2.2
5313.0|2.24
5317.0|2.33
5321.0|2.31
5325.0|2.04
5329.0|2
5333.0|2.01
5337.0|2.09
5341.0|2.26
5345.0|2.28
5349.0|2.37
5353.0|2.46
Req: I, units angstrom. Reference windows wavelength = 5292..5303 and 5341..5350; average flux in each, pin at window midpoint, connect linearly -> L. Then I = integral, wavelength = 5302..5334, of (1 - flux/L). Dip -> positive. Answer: 2.31 angstrom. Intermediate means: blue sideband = 2.41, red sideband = 2.31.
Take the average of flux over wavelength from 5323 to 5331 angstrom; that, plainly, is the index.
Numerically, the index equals 2.02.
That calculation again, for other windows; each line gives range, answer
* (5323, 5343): 2.08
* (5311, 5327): 2.23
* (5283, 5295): 2.49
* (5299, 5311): 2.3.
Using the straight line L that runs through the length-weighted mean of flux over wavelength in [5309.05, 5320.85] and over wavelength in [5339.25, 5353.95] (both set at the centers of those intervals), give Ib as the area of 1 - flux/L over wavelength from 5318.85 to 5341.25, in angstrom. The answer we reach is 1.9 angstrom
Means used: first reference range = 2.27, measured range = 2.11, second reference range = 2.34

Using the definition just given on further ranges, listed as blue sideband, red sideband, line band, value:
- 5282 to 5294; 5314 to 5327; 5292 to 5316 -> 0.1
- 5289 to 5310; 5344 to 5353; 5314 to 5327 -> 0.8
